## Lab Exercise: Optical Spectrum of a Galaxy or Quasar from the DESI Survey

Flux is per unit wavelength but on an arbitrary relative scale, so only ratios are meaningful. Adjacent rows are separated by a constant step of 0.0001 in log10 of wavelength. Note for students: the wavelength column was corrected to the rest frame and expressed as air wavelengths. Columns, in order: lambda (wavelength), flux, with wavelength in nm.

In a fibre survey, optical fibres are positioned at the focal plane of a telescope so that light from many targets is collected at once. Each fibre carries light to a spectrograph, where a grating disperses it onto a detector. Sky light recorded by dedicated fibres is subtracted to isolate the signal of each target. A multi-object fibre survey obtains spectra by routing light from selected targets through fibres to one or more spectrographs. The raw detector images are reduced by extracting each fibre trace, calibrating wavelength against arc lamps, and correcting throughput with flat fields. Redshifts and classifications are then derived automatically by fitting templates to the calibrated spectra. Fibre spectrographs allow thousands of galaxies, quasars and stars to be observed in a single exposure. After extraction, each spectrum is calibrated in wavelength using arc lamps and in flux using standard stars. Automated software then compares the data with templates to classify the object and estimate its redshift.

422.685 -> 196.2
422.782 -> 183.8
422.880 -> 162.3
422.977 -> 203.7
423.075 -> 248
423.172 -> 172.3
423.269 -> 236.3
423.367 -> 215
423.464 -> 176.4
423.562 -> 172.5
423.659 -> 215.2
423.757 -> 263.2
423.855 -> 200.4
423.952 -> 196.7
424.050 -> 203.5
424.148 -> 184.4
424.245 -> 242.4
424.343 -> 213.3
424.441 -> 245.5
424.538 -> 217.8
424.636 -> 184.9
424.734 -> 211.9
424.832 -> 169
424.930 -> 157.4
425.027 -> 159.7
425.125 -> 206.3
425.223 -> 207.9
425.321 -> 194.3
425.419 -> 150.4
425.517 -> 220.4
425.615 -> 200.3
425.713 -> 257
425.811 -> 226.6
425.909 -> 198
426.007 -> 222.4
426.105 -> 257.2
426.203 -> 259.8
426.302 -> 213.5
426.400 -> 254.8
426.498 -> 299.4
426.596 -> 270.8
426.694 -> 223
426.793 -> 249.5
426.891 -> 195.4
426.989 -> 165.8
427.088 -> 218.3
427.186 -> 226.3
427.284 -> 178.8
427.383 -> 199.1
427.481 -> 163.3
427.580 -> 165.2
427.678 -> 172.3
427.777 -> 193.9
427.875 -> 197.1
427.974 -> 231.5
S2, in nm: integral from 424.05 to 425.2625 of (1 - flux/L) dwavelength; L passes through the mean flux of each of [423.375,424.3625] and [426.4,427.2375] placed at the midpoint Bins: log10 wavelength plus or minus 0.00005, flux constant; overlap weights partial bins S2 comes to 0.08 nm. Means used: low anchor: 207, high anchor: 232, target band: 200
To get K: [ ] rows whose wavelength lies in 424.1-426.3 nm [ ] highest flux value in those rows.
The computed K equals 259.8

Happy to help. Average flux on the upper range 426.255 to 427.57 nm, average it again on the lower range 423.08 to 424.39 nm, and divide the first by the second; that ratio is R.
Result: 1.05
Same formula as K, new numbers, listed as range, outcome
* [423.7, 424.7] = 263.2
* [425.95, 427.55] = 299.4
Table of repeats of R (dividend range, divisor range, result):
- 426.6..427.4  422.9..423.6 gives 1.04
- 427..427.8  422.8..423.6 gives 0.95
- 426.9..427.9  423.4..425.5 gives 0.94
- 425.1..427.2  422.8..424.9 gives 1.09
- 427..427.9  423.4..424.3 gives 0.92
